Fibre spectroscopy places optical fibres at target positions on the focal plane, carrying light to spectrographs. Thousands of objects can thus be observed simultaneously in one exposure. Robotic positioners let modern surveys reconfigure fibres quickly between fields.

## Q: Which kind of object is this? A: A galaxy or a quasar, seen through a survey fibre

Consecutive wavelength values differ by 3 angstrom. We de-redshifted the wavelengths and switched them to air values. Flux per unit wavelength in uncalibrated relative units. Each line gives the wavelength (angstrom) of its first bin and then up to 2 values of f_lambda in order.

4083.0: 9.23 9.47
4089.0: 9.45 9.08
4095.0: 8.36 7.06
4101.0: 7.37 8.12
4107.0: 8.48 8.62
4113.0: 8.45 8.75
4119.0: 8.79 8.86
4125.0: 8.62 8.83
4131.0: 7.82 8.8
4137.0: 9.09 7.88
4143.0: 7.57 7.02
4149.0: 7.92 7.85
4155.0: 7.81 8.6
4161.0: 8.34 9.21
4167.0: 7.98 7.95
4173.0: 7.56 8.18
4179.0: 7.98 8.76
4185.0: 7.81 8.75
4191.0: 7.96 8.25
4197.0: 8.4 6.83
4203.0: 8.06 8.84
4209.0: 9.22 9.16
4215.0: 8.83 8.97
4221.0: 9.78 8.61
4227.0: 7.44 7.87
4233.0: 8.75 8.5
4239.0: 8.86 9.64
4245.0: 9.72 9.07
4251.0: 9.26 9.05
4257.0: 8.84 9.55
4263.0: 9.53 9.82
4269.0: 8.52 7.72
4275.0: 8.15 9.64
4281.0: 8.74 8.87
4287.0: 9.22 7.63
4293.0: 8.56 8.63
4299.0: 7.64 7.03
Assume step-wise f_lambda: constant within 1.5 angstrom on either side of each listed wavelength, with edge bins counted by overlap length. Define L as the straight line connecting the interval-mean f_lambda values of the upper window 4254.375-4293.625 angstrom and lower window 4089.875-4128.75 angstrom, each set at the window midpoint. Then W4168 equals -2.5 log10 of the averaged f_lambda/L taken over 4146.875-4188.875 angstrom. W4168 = 0.05 mag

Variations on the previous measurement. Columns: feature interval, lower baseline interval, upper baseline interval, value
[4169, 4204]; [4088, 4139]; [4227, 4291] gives 0.08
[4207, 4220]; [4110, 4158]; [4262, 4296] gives -0.06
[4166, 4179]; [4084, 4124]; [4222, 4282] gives 0.10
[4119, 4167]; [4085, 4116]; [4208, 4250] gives 0.04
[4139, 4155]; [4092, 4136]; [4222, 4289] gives 0.11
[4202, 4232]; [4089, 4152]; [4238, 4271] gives 0.04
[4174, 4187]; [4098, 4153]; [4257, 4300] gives 0.03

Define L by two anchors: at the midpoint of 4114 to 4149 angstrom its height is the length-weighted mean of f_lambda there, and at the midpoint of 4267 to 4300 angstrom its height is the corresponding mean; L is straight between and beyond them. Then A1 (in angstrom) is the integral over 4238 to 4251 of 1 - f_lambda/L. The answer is -1.3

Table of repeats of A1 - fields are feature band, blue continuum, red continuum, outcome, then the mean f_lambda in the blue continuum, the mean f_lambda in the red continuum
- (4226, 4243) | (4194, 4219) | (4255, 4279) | 0.42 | 8.51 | 8.96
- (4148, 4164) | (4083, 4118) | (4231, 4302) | 0.74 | 8.51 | 8.82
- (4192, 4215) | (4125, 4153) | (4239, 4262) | 1.00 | 8.12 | 9.28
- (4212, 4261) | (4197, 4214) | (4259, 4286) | -1.43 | 8.43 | 8.94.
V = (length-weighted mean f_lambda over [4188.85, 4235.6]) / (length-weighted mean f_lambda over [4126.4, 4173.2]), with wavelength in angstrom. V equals 1.04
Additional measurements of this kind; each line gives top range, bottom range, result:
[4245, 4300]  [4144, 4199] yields 1.09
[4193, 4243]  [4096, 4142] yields 1.03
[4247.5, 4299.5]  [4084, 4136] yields 1.03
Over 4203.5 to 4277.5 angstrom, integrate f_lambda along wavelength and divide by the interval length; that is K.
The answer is 8.9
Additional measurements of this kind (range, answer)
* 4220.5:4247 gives 8.76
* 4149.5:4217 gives 8.29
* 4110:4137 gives 8.64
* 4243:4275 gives 9.07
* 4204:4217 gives 8.97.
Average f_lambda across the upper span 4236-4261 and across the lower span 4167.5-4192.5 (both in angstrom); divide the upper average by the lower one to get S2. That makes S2 1.13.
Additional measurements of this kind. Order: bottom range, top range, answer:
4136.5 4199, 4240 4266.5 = 1.15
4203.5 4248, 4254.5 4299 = 0.99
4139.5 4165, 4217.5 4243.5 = 1.09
